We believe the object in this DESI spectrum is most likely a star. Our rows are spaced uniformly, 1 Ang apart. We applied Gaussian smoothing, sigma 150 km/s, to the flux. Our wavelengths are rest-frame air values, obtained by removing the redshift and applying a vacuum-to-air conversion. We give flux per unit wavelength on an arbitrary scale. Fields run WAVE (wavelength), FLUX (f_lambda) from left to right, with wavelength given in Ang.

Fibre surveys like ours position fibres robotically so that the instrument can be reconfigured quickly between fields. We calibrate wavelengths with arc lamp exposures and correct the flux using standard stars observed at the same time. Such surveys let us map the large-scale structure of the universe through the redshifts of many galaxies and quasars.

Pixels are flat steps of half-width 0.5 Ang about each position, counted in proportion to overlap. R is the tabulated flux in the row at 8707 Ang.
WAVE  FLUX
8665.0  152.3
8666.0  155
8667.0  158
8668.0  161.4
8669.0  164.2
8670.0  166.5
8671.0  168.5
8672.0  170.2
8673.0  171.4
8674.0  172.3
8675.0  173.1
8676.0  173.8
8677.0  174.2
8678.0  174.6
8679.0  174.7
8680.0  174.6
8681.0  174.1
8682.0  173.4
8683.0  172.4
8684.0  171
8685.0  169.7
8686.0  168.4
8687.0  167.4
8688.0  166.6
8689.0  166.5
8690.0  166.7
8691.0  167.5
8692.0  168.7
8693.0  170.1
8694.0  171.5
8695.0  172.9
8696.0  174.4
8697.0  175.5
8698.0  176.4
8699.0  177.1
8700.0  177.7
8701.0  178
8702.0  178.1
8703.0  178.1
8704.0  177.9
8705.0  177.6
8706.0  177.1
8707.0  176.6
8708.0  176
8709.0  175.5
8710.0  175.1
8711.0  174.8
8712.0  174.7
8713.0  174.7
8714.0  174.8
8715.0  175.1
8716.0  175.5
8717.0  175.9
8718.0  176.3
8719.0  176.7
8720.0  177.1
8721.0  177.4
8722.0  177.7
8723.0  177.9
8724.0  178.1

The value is 176.6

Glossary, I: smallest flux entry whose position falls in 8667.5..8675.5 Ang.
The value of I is 161.4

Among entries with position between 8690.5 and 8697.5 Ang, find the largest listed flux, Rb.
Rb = 175.5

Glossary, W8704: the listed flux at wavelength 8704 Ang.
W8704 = 177.9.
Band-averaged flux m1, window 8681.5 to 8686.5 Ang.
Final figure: 171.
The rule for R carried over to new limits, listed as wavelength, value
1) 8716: 175.5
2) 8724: 178.1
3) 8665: 152.3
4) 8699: 177.1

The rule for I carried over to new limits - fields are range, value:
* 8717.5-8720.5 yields 176.3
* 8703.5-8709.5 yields 175.5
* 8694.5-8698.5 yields 172.9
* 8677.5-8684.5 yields 171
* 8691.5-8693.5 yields 168.7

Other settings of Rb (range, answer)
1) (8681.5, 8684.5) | 173.4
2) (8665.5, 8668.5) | 161.4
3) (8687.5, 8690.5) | 166.7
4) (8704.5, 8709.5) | 177.6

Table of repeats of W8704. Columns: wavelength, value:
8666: 155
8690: 166.7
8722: 177.7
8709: 175.5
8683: 172.4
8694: 171.5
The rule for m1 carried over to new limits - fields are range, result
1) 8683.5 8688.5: 169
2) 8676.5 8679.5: 174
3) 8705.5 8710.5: 176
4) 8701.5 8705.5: 178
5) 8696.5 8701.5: 177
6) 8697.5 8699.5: 177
